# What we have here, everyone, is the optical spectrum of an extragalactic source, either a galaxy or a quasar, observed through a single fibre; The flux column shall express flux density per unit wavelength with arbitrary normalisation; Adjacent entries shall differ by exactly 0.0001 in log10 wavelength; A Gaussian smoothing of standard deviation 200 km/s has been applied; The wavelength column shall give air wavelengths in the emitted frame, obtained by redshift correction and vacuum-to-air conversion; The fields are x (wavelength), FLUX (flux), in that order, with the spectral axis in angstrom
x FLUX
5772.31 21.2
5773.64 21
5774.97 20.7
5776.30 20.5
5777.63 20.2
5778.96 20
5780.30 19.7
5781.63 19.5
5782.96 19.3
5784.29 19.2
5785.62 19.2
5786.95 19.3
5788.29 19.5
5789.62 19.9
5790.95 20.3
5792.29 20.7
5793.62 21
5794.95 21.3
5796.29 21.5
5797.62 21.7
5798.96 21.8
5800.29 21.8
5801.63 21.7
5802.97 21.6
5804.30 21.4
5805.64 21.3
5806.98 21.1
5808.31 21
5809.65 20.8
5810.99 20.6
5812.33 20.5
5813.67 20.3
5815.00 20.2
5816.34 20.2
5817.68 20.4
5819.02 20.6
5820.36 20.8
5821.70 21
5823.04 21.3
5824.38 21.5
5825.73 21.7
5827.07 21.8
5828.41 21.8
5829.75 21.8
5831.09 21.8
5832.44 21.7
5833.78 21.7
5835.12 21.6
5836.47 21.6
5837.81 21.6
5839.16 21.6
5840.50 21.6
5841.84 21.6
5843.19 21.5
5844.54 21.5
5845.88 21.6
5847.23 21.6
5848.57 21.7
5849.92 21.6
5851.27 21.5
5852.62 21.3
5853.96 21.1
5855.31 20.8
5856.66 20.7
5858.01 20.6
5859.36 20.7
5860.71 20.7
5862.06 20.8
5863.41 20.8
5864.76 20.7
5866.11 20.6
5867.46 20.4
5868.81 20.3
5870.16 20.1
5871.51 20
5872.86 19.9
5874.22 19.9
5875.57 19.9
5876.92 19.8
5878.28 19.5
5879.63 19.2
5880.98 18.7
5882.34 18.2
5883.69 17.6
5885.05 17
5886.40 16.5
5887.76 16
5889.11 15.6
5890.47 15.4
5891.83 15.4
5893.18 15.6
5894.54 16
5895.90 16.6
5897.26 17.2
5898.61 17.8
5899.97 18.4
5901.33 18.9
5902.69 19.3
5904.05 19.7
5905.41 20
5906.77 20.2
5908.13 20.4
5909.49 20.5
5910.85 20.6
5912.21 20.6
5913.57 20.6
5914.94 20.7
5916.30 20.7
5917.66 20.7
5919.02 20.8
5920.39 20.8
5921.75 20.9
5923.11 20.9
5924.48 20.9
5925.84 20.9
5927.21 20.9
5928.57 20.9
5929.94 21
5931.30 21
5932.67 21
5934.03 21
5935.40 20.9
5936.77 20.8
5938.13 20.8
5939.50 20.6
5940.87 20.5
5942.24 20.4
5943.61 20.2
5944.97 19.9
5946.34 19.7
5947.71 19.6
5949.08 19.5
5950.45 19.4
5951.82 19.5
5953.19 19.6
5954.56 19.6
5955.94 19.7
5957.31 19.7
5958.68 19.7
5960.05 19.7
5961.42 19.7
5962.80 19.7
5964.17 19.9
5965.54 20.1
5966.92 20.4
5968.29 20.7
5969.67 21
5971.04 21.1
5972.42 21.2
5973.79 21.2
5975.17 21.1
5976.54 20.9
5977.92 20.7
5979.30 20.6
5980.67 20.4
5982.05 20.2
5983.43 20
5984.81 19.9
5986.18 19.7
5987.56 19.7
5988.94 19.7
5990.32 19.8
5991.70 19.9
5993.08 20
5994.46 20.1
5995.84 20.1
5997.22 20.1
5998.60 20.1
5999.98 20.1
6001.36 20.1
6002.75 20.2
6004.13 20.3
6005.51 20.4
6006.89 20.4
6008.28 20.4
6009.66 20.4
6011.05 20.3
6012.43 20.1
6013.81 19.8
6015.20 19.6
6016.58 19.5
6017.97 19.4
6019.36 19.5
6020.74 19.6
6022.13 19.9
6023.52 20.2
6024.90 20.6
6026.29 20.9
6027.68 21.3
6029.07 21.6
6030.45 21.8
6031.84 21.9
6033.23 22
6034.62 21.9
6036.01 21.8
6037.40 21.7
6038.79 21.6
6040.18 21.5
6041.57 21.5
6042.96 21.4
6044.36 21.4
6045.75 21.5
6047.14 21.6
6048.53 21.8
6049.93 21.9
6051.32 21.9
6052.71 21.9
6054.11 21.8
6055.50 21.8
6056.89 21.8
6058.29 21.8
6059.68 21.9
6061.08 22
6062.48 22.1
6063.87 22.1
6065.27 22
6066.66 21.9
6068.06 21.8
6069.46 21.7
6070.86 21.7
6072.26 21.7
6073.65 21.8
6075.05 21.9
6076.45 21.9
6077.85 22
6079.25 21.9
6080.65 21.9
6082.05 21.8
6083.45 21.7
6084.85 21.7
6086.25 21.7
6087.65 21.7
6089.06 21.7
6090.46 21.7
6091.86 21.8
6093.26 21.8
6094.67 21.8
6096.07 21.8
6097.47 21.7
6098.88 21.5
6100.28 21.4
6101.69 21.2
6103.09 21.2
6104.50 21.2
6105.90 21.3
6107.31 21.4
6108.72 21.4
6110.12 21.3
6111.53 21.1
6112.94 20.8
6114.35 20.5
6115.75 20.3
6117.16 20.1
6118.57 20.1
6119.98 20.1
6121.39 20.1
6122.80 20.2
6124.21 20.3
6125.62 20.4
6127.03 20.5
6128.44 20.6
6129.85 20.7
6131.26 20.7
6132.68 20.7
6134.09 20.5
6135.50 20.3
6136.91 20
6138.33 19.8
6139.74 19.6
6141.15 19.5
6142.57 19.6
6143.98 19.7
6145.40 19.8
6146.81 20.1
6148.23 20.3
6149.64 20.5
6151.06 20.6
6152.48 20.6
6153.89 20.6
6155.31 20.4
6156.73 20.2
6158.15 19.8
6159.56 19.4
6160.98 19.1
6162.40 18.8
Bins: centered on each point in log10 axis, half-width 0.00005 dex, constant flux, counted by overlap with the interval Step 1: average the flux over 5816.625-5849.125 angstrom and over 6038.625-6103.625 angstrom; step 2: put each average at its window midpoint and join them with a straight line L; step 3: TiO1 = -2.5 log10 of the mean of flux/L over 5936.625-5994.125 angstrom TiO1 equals 0.08 mag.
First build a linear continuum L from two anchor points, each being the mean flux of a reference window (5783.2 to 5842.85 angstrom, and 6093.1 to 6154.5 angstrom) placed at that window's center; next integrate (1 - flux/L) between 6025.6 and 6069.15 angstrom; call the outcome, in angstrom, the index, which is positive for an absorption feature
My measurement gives -2.1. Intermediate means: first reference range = 21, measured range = 21.7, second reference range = 20.6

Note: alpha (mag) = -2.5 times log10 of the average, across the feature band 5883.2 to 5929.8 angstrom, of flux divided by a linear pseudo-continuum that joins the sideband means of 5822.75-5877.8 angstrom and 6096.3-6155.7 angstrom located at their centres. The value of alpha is 0.107 mag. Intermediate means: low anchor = 21.1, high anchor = 20.6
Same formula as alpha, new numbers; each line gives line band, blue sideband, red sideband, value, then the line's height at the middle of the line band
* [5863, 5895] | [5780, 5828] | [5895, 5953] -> 0.11 mag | 20.3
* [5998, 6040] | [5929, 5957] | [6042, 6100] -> 0.03 mag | 21.2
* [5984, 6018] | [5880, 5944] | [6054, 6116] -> 0.03 mag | 20.5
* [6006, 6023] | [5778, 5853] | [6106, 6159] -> 0.04 mag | 20.6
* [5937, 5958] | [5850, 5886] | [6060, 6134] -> 0.03 mag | 20.5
